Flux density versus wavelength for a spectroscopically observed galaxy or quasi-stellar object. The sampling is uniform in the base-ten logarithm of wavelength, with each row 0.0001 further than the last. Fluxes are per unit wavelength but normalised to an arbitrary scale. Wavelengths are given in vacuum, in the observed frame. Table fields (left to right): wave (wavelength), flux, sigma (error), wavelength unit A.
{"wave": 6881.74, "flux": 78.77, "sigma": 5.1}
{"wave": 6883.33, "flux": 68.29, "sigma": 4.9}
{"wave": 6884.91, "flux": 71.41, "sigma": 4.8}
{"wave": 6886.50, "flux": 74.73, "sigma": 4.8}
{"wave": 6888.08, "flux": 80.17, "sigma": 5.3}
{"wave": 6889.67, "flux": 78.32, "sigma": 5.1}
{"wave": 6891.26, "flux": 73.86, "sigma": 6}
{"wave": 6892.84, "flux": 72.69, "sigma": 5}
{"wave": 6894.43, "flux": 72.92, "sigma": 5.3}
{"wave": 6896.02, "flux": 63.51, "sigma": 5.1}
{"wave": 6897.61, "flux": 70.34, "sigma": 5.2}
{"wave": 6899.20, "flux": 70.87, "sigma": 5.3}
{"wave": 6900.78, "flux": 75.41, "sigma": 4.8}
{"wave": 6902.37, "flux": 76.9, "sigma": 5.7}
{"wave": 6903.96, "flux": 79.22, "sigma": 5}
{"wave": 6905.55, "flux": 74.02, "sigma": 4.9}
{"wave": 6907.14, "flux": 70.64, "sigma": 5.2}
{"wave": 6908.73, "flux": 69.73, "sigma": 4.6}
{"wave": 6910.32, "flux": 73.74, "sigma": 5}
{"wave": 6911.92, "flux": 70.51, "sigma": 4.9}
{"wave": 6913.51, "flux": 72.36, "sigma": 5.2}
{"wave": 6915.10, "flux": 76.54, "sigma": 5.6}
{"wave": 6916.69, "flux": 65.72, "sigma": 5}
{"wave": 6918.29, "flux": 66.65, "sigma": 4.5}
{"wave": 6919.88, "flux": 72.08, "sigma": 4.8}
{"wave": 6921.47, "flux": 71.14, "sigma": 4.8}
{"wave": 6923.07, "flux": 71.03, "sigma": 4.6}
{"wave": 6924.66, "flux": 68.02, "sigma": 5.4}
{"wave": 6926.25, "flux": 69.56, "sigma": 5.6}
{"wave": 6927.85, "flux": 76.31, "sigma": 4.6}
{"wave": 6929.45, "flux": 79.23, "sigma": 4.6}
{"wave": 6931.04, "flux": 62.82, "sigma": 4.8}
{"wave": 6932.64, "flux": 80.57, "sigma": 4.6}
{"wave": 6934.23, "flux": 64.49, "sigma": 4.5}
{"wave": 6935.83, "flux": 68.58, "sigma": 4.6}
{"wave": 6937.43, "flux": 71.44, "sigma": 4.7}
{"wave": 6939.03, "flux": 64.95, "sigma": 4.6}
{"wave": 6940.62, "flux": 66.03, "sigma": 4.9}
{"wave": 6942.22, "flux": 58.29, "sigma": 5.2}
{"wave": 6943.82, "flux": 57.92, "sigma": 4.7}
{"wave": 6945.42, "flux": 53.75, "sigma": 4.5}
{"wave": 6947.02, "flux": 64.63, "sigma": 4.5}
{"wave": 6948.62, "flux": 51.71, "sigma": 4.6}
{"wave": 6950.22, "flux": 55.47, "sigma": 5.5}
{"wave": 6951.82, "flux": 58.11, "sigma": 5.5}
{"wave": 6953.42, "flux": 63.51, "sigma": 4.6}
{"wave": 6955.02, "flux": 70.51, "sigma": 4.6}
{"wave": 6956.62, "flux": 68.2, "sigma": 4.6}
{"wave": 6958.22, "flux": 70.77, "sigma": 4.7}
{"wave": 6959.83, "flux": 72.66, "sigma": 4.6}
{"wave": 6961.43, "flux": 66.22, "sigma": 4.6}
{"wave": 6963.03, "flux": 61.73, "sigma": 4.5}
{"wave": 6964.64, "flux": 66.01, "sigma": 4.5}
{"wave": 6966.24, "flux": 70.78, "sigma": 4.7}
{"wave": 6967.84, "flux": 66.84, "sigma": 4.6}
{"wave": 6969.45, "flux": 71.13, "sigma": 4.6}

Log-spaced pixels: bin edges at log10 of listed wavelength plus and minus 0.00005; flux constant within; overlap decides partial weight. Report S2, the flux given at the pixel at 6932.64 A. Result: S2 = 80.57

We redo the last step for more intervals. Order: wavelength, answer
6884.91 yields 71.41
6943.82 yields 57.92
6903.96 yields 79.22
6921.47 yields 71.14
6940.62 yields 66.03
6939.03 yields 64.95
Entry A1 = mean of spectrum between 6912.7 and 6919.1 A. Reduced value 70.3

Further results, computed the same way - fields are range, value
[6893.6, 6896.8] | 68.2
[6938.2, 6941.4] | 65.7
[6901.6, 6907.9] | 75.2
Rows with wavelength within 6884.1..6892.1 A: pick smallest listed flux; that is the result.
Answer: 71.41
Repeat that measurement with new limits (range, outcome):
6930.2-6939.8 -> 62.82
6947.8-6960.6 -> 51.71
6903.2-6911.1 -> 69.73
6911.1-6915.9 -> 70.51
